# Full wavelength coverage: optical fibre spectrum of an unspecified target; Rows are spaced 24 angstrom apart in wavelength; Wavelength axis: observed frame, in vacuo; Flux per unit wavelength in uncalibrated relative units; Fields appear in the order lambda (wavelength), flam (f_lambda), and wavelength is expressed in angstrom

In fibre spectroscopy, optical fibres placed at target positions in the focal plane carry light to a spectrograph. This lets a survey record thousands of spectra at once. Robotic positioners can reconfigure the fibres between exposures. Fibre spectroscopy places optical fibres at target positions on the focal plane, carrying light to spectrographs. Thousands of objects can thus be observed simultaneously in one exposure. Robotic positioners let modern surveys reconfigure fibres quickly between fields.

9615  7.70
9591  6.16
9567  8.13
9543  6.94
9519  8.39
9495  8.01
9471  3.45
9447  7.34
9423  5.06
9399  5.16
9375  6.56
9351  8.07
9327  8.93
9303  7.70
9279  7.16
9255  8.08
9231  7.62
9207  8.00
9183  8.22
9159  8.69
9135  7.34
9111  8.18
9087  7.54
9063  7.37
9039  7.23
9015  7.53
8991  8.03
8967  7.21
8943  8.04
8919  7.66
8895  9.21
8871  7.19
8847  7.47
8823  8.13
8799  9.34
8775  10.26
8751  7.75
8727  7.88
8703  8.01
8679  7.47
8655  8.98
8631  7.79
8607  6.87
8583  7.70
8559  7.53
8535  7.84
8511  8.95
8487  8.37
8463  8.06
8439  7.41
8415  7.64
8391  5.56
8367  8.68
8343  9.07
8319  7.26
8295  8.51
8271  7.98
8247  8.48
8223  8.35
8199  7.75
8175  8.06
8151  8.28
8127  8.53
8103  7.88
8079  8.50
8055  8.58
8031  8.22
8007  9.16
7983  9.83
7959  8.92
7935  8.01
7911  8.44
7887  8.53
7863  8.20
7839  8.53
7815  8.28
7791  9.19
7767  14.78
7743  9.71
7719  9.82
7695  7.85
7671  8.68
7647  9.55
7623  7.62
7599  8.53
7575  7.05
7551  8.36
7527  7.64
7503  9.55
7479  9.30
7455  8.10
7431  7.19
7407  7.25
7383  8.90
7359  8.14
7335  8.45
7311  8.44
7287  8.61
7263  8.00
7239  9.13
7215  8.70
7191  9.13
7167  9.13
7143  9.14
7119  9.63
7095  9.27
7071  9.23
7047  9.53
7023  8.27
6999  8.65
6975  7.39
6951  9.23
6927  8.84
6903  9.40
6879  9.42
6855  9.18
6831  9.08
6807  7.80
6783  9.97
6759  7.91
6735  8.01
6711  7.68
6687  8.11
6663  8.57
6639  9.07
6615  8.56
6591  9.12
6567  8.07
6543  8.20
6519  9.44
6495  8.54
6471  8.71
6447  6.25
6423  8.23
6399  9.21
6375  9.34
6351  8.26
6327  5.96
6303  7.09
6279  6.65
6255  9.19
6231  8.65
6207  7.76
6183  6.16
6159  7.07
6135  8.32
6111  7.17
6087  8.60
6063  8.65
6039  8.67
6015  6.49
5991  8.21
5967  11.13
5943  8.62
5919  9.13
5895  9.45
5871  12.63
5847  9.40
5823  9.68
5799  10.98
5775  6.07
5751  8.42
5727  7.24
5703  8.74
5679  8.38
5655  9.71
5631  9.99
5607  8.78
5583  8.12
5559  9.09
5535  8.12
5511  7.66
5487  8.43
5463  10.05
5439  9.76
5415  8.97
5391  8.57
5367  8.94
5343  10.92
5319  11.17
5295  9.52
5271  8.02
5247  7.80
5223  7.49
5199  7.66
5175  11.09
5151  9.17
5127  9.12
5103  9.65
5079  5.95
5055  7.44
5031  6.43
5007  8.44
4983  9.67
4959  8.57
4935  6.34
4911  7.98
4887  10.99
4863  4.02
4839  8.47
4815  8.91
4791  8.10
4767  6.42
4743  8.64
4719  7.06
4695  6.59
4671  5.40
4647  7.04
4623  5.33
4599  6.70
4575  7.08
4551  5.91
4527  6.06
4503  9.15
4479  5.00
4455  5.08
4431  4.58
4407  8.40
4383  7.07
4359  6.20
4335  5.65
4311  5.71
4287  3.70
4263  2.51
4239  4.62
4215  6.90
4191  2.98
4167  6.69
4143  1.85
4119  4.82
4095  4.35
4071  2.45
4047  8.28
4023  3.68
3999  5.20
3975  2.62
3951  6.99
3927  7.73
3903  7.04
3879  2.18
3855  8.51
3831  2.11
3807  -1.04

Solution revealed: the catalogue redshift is 0.18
